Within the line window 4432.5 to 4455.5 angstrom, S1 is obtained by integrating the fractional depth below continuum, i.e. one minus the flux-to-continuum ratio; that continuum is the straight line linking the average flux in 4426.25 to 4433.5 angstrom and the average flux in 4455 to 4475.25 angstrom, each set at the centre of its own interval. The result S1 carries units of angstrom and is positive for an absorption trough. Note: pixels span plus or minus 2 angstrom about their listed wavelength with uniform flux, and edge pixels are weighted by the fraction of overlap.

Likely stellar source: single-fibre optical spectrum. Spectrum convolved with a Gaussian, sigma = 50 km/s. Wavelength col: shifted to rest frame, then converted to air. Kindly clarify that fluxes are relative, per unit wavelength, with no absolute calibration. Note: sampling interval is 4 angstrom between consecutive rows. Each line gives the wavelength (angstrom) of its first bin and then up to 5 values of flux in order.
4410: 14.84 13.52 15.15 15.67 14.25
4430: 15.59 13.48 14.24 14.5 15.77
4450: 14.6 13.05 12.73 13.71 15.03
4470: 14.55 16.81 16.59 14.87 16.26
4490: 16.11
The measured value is 0.54 angstrom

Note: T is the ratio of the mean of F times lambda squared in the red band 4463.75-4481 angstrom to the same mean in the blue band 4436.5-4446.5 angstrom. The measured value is 1.1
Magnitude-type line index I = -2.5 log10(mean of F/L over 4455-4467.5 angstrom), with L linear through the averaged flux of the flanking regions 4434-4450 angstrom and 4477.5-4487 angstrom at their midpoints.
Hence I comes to 0.110 mag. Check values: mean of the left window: 14.6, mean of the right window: 15.8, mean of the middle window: 13.7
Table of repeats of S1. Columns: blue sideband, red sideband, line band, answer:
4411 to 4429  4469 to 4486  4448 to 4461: 1.61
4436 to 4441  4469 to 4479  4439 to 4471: 1.83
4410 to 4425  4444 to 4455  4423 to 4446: 0.14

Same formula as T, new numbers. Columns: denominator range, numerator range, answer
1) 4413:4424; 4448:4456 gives 0.94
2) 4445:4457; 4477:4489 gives 1.13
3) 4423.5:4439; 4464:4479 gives 1.11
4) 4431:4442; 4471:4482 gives 1.16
